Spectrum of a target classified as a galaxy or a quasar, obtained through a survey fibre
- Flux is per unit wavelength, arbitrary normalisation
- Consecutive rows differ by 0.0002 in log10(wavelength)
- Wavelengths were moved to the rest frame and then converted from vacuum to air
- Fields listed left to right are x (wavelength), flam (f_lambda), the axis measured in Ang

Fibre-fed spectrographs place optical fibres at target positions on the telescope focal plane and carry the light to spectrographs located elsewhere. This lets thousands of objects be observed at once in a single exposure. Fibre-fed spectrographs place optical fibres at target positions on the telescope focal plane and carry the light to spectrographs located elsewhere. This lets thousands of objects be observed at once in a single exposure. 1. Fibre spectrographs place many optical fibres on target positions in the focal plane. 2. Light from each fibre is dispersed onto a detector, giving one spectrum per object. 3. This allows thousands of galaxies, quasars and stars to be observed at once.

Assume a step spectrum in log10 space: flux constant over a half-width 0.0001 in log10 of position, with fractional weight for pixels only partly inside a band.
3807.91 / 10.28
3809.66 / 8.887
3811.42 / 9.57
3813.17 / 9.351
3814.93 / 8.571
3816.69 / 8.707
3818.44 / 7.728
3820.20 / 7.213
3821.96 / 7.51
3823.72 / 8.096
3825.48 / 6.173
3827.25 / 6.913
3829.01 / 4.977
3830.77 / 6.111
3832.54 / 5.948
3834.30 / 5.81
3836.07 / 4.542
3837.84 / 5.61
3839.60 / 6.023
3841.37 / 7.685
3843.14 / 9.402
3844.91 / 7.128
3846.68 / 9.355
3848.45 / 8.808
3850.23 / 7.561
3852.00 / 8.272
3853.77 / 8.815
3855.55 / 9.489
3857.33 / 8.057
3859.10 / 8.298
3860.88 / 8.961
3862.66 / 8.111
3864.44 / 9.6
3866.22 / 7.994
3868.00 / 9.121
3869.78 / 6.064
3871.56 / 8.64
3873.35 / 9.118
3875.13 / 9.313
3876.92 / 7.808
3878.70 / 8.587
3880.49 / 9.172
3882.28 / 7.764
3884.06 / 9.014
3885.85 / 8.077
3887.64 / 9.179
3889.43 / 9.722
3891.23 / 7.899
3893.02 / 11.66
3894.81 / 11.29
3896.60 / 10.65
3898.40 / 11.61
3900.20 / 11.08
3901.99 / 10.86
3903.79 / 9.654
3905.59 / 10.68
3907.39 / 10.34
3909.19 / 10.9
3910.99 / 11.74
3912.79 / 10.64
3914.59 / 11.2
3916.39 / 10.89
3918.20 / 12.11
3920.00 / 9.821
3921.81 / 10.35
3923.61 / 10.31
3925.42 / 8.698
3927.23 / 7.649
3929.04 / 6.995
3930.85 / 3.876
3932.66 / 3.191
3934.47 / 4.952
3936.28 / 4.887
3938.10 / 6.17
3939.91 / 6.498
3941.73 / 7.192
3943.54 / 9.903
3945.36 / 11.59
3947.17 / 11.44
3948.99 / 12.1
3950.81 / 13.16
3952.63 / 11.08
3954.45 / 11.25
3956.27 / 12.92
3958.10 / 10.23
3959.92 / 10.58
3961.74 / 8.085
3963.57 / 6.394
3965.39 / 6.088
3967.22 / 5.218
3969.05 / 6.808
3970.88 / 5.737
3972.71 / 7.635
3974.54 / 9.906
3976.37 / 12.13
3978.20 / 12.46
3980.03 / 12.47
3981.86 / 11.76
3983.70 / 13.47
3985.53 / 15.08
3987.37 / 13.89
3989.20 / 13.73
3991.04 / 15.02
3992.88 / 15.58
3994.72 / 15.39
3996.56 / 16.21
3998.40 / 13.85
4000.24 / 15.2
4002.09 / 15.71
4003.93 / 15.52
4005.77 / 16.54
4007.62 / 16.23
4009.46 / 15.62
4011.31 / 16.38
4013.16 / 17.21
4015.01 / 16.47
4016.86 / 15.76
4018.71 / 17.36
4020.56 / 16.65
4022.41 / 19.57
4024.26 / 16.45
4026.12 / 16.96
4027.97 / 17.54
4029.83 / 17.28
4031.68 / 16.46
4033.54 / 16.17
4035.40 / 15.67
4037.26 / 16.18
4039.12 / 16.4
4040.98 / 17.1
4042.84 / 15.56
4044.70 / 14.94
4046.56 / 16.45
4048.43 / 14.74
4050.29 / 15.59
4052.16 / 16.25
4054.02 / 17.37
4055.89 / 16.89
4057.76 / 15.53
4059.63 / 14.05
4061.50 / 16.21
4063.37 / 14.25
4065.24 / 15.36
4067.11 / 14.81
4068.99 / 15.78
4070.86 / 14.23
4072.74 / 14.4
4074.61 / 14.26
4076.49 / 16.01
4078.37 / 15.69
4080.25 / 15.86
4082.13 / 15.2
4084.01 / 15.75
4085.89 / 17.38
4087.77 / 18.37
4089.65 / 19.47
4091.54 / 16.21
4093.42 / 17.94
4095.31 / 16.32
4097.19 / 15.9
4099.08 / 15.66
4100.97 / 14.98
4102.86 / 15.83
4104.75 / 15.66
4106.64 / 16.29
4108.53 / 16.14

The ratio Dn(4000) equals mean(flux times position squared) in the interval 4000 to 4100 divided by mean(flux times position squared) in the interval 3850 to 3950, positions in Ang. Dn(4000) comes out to 1.9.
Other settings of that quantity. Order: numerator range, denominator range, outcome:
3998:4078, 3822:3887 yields 2.25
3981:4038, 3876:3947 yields 1.83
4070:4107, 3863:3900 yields 1.95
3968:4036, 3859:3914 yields 1.63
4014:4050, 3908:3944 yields 2.08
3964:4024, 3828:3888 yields 1.85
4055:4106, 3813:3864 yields 2.37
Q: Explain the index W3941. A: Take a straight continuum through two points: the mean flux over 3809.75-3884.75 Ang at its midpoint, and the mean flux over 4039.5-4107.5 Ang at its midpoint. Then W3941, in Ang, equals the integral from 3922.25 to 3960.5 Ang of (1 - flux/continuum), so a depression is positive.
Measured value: 8.4 Ang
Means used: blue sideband 7.89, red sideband 15.9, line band 8.8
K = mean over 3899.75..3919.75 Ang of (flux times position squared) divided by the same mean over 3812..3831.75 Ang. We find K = 1.54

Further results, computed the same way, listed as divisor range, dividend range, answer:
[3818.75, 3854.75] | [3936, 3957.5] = 1.49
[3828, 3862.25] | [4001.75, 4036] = 2.45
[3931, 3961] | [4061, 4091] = 1.86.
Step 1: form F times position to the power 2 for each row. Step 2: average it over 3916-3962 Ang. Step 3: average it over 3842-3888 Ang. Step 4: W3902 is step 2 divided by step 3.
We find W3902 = 1.11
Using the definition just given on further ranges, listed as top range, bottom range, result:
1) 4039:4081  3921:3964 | 1.88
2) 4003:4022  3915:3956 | 1.92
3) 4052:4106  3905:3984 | 1.83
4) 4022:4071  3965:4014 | 1.26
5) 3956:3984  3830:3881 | 1.25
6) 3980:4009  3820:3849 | 2.34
